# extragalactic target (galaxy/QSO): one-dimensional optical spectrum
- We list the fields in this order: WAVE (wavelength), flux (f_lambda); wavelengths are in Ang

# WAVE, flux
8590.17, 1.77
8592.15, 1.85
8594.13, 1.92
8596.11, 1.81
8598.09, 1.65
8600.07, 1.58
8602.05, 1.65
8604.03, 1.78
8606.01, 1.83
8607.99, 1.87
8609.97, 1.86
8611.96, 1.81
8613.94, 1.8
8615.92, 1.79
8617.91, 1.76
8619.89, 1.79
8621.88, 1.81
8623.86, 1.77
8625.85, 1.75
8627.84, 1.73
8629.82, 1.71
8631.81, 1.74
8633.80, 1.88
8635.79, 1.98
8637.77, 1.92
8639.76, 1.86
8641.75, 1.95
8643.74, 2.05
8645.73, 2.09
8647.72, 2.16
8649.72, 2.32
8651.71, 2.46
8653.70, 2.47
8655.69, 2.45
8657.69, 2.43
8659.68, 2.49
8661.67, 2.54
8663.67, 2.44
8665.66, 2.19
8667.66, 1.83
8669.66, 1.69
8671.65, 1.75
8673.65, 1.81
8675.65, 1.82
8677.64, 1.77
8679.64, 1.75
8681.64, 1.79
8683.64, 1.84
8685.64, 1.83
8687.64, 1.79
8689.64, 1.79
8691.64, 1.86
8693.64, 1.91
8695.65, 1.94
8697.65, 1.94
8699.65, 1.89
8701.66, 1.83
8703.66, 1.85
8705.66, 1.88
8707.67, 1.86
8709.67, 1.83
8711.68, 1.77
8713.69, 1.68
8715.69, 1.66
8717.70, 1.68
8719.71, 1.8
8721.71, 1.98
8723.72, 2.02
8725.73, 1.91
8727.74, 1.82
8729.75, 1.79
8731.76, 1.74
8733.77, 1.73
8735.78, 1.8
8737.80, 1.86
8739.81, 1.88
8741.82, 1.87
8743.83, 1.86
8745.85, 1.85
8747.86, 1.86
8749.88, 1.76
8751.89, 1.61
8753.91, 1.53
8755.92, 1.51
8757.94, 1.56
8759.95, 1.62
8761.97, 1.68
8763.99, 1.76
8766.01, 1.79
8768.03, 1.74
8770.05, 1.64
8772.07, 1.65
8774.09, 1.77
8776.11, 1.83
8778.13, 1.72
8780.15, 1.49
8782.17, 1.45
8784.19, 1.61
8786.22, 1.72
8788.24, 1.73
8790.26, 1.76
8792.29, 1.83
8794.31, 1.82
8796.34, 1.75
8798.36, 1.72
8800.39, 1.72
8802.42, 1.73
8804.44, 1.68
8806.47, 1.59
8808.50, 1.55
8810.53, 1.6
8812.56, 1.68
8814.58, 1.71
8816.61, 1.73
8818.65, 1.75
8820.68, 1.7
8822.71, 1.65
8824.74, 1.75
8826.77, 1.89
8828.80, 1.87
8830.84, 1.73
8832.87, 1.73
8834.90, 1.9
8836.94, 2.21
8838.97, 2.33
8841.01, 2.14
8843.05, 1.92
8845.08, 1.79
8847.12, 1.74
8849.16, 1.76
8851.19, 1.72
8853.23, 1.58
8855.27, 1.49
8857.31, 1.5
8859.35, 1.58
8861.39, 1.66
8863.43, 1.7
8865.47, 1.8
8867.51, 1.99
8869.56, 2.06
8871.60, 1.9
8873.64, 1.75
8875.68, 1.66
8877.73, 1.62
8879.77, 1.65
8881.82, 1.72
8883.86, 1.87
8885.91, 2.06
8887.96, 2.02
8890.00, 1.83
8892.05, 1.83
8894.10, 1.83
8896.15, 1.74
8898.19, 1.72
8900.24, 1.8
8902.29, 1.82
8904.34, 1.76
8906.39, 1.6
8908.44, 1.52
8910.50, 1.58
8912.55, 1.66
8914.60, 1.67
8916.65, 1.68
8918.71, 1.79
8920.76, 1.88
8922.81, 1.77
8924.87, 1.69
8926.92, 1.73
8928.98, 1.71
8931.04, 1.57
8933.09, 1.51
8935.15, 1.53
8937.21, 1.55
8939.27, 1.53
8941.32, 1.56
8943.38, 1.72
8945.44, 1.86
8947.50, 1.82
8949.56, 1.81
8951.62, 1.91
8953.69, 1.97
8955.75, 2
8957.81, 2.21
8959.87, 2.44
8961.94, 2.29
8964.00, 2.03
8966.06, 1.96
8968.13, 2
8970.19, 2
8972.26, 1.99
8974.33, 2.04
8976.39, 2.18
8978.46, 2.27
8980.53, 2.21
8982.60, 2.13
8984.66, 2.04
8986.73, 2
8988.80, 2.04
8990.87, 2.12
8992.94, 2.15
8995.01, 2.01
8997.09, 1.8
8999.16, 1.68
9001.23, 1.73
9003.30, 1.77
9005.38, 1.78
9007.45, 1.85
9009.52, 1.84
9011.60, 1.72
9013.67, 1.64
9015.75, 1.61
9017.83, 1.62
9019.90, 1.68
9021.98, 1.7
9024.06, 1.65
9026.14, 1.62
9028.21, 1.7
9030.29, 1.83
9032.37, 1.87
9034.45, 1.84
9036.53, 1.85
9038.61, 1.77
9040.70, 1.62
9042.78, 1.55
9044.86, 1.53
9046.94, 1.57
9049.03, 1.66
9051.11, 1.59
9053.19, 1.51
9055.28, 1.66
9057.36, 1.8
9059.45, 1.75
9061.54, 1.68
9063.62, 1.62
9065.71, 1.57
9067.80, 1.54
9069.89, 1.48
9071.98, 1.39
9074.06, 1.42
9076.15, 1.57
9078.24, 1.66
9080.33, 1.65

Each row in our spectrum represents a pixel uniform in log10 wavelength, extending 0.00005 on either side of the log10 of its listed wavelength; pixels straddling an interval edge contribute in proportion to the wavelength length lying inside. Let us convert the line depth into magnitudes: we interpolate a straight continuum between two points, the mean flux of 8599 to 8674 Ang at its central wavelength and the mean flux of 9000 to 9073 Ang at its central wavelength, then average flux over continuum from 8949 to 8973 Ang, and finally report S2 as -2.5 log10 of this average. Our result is -0.19 mag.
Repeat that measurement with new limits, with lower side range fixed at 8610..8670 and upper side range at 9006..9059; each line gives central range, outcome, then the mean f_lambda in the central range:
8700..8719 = 0.104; 1.79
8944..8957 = -0.079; 1.89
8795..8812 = 0.132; 1.67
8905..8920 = 0.091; 1.65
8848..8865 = 0.132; 1.63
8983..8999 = -0.164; 2.01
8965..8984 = -0.196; 2.09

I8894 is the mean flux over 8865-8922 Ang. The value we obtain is 1.78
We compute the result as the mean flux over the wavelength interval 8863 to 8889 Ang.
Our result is 1.83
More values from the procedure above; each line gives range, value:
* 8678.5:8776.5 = 1.79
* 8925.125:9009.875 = 1.91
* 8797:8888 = 1.77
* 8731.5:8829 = 1.71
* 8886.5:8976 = 1.82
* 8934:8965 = 1.88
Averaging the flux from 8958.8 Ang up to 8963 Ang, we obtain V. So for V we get 2.36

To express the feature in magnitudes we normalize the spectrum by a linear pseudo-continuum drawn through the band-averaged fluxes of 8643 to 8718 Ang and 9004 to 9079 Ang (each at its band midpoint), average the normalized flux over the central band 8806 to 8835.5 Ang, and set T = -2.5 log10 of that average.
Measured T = 0.08 mag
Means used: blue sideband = 1.98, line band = 1.72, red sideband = 1.66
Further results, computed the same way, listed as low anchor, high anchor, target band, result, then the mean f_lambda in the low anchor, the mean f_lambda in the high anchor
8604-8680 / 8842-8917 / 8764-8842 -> 0.04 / 1.98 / 1.75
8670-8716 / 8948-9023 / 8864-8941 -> 0.10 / 1.82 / 1.95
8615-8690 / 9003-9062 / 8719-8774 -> 0.08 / 1.98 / 1.7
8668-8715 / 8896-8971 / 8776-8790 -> 0.10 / 1.82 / 1.79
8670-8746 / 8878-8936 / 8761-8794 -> 0.06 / 1.83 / 1.73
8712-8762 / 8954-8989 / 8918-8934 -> 0.19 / 1.76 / 2.11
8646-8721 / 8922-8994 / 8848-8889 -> 0.11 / 1.97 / 1.92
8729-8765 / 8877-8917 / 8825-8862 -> -0.04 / 1.74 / 1.75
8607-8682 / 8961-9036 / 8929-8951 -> 0.16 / 1.98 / 1.9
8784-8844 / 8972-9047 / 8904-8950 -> 0.09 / 1.79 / 1.84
